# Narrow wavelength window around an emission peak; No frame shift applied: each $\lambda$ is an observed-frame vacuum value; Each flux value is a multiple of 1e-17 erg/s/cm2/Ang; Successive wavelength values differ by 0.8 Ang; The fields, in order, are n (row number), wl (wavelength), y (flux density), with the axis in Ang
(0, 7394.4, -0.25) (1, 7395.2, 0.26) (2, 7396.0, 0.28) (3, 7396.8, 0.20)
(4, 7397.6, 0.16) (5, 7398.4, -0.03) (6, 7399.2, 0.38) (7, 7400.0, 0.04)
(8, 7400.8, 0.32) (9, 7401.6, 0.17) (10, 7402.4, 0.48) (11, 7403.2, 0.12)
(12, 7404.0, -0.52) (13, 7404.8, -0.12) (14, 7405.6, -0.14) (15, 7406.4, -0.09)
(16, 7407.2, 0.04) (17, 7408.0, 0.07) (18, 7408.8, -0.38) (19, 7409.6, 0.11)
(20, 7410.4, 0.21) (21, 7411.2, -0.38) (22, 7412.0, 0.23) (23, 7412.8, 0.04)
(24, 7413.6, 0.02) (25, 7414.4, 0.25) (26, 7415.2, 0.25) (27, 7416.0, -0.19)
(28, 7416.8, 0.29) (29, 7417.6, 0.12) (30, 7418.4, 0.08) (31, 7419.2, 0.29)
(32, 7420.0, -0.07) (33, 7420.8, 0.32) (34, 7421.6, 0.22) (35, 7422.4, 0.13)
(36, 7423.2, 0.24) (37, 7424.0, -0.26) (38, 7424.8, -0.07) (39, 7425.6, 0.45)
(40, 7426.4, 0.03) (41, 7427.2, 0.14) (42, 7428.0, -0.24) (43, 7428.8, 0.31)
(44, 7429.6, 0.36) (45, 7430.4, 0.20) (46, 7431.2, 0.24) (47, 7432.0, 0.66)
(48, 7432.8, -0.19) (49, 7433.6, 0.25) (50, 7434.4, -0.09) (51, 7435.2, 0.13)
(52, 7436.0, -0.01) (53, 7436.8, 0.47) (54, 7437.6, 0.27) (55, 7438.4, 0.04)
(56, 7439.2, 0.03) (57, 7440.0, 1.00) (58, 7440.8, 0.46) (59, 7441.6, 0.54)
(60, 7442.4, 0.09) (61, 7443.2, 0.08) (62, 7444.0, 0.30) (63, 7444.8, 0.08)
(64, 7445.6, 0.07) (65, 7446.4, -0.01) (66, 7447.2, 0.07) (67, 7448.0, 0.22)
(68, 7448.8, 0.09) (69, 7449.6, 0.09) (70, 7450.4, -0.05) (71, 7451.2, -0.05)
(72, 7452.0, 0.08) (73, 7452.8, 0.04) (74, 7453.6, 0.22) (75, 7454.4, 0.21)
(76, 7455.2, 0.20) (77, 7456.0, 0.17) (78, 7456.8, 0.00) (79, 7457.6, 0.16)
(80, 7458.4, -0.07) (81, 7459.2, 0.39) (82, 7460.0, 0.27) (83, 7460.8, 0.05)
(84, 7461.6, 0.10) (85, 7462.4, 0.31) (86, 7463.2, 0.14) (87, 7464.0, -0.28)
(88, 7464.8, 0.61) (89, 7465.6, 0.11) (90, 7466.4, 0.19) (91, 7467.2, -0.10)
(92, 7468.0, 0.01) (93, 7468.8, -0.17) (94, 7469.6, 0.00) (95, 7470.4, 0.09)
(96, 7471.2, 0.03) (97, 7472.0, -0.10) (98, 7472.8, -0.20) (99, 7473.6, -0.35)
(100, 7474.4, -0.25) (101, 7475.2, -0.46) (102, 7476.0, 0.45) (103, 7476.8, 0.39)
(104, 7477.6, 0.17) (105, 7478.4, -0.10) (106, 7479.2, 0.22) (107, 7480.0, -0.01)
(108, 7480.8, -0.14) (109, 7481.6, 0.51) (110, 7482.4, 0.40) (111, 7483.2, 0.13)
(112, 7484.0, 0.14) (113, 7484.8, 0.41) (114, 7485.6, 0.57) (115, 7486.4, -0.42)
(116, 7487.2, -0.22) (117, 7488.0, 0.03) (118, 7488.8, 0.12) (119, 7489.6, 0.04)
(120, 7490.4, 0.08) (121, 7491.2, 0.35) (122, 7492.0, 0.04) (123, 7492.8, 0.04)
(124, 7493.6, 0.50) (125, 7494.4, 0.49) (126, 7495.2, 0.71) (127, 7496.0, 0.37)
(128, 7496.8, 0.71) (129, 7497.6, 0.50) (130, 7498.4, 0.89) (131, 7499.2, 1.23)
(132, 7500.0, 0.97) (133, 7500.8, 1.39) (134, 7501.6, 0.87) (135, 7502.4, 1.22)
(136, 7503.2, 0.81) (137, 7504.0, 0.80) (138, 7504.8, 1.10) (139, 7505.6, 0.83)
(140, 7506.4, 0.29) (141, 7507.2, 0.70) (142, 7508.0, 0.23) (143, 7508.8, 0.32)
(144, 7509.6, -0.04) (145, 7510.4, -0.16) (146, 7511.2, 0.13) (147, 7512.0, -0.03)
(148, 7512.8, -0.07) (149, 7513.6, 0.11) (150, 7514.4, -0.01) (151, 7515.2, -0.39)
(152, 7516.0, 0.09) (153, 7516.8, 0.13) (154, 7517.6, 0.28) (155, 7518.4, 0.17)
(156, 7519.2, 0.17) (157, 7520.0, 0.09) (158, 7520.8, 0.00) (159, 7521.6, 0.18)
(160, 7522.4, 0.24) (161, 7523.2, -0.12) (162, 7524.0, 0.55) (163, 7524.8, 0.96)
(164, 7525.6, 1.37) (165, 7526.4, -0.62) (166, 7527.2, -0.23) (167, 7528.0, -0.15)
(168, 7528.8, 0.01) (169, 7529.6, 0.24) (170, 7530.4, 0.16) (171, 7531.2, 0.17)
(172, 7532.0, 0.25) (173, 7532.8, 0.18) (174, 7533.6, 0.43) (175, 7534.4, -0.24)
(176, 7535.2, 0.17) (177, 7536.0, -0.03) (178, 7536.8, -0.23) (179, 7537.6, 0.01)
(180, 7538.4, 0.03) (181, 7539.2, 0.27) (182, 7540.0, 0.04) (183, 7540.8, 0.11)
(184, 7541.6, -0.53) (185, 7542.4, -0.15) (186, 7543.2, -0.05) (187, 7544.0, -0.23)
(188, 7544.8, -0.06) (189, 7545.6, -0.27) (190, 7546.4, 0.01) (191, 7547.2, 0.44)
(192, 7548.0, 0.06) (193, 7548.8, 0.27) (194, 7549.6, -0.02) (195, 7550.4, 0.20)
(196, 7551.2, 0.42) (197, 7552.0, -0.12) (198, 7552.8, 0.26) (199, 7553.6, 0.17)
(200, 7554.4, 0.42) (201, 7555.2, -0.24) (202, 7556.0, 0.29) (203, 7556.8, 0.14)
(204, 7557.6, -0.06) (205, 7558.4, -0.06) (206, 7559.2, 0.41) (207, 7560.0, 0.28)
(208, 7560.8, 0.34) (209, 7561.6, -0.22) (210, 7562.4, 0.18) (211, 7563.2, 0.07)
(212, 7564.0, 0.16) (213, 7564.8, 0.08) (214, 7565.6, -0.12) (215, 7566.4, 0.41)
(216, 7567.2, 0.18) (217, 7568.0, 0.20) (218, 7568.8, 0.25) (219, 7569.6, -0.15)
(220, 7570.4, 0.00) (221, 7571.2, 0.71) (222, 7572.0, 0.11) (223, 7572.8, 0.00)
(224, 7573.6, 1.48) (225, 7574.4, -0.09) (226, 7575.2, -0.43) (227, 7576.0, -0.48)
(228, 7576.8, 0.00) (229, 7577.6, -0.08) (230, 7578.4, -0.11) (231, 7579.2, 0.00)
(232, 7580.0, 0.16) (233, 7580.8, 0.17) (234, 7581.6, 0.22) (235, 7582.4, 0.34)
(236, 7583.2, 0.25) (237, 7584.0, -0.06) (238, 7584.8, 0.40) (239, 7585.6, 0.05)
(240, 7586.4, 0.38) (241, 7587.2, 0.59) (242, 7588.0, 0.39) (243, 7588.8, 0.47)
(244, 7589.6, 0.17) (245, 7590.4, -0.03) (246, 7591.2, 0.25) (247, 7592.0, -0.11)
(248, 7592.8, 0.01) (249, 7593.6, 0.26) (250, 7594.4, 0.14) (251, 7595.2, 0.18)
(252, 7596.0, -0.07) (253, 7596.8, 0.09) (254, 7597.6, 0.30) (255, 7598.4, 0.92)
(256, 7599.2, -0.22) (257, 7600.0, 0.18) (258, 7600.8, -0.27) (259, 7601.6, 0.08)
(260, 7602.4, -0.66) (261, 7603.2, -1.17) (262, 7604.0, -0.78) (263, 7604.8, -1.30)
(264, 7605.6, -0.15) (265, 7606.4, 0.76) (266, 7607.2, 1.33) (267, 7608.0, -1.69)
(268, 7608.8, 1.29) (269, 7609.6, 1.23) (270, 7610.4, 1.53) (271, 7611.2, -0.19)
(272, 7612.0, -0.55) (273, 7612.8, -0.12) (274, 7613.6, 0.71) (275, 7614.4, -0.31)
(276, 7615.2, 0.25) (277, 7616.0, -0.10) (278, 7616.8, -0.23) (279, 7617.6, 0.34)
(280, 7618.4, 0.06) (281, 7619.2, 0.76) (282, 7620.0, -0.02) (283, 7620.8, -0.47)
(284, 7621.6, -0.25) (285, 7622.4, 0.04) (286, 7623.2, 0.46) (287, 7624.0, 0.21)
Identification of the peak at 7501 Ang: [O II] 3727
